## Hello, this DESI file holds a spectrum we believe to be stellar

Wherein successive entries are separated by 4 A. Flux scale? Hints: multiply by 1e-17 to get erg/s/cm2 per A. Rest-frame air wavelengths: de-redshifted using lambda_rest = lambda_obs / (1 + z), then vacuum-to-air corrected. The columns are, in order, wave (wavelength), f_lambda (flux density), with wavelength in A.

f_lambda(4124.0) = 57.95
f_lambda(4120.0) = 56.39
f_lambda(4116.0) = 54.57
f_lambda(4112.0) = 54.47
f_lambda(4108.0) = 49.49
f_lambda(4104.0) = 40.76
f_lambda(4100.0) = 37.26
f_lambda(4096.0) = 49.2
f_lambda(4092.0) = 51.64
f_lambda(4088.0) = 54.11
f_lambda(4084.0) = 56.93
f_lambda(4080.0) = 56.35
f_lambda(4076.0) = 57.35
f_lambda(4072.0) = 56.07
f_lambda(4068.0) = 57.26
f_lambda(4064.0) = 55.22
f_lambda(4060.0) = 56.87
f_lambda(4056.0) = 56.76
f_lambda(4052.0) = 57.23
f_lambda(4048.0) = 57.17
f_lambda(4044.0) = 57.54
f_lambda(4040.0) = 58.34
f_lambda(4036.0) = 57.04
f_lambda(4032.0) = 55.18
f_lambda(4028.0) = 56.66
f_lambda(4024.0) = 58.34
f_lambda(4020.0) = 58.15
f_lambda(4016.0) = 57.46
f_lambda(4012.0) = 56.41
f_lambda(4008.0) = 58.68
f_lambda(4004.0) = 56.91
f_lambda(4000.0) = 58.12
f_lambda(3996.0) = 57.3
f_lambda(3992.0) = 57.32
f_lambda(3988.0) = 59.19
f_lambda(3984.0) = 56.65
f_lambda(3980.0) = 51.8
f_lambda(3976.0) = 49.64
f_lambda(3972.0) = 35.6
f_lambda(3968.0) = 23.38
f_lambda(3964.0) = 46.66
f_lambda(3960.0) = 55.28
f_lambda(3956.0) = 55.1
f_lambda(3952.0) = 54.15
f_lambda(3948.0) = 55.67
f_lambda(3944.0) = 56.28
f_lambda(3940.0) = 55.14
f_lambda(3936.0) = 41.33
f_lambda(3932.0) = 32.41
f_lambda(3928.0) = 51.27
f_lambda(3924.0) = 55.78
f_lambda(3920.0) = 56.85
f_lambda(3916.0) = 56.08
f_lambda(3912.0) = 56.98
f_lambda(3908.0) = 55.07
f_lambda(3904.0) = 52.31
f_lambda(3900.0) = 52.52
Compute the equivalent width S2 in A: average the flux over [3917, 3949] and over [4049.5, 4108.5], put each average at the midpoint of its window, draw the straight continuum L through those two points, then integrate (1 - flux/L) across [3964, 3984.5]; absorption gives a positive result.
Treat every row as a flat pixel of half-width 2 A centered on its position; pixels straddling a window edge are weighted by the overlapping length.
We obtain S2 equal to 3.4 A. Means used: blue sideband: 50.6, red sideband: 53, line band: 42.8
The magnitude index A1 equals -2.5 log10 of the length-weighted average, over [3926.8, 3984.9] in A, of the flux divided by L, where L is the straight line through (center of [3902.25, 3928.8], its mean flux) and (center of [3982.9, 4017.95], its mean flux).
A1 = 0.18 mag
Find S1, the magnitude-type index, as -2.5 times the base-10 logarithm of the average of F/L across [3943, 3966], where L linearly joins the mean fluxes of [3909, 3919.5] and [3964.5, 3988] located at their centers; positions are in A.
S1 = -0.10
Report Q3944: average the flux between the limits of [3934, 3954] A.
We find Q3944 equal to 52.5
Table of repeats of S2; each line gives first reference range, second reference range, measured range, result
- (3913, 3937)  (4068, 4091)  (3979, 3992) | -1.1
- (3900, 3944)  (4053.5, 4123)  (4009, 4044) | -3.1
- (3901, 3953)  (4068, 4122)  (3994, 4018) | -2.4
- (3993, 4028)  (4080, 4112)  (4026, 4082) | -3.6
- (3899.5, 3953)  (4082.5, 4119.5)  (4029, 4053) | -3.0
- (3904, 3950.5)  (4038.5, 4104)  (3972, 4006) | -1.0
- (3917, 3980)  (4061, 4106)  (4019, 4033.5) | -1.9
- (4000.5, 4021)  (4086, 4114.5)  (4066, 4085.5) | -2.3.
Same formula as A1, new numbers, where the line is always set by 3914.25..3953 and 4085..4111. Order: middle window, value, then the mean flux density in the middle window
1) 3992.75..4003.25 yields -0.15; 57.6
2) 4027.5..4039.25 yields -0.15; 56.5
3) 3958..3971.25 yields 0.23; 41.2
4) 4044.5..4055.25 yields -0.17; 57.2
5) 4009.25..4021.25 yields -0.16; 57.4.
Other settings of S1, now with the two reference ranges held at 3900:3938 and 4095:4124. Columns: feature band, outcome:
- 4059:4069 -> -0.13 mag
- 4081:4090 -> -0.12 mag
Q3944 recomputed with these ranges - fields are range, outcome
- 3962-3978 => 38.8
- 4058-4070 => 56.4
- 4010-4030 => 57.4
